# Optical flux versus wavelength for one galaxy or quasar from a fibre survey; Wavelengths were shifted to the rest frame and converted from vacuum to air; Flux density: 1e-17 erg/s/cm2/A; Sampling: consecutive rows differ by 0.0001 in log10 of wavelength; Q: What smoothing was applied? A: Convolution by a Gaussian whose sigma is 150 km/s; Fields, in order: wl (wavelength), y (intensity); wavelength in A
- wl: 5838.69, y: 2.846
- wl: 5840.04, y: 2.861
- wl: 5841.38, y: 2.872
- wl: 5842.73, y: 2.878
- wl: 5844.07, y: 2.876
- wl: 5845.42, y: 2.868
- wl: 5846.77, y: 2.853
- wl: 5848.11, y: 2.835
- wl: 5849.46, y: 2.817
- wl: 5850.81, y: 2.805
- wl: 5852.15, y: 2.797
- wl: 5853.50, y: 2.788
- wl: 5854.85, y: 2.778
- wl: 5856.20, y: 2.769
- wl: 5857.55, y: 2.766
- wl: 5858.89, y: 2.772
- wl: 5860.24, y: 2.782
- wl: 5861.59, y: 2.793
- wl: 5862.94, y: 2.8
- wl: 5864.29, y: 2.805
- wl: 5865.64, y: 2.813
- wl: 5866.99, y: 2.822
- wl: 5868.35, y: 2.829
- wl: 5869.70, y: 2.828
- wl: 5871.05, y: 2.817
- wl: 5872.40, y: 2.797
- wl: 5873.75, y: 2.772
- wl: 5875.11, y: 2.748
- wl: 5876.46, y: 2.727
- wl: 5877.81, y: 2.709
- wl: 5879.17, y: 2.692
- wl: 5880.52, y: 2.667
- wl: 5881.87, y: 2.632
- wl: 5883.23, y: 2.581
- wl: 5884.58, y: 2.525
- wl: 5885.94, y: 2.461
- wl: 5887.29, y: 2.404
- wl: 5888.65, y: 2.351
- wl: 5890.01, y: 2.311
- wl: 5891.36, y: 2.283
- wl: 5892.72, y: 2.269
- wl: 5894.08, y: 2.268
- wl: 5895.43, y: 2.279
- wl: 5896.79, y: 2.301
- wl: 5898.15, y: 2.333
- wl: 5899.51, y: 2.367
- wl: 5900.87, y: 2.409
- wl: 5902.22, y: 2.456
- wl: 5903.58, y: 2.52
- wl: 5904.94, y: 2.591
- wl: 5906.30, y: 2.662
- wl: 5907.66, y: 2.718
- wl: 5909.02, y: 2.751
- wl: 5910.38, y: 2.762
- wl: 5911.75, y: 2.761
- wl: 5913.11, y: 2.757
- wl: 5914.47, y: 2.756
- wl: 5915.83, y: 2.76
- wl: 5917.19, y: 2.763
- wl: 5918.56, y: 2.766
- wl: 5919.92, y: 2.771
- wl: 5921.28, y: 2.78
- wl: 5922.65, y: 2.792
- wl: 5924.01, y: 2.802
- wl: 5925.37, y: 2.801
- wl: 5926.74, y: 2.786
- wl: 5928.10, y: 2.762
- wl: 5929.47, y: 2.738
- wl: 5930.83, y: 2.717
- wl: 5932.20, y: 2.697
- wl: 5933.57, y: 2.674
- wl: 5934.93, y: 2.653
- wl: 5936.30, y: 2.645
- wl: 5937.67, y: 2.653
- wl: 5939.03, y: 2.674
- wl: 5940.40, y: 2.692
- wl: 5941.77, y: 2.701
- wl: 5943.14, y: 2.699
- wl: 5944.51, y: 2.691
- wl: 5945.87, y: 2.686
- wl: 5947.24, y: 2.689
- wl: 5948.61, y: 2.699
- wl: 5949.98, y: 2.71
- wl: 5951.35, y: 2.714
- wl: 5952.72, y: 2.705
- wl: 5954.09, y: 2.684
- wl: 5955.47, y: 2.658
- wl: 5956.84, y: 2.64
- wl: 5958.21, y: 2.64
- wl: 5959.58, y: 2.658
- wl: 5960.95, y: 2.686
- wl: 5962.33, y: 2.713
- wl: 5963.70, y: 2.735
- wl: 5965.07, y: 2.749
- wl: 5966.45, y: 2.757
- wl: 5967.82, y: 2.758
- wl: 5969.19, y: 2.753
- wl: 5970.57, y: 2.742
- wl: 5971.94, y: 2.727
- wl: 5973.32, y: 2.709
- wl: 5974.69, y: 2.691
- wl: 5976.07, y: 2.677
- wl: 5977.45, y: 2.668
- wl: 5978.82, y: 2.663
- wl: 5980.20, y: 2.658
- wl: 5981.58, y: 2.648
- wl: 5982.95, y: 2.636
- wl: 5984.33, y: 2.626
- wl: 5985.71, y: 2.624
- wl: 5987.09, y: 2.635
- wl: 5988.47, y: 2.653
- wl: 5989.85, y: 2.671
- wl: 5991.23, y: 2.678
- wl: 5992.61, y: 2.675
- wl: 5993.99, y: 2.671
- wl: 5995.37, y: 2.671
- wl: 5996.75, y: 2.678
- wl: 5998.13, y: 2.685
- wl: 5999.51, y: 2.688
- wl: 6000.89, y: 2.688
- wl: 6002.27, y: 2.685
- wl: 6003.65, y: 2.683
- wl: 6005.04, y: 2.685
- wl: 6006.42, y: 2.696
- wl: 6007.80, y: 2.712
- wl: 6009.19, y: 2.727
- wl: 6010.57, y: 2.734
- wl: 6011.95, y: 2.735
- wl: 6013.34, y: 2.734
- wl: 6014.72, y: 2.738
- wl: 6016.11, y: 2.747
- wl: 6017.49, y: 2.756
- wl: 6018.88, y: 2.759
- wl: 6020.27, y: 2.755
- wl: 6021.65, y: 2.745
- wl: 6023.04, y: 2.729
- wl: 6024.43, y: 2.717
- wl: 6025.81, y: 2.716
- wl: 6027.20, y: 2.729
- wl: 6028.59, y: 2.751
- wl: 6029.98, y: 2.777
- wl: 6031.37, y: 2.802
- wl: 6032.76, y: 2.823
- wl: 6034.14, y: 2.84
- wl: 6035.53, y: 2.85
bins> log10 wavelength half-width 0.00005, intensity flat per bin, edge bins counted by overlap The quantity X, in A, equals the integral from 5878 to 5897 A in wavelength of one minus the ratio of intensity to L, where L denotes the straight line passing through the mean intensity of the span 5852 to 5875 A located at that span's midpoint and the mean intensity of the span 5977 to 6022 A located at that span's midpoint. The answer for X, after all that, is 2.30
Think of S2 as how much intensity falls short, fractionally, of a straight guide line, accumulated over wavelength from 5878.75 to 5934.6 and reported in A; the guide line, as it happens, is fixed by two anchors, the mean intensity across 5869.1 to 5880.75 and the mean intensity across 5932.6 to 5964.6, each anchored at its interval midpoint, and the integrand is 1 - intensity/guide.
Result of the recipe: 2.6 A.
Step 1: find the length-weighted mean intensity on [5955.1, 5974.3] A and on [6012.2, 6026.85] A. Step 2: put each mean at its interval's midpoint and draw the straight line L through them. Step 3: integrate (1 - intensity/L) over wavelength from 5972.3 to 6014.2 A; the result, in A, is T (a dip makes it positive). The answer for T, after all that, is 0.7 A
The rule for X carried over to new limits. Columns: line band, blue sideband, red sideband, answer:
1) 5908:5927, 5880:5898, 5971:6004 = -2.2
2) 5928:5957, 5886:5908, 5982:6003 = -1.8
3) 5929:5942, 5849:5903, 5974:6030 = -0.1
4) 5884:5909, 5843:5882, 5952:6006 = 3.0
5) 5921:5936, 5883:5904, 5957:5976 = -1.2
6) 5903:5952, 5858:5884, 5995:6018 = 0.4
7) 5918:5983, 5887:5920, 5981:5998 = -2.7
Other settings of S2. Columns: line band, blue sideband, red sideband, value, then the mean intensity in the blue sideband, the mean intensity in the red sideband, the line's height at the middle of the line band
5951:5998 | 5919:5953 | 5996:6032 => 0.7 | 2.72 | 2.72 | 2.72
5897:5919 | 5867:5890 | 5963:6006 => 0.3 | 2.65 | 2.69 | 2.66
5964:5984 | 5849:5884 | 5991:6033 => 0.2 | 2.76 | 2.72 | 2.73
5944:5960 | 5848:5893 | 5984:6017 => 0.0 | 2.69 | 2.69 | 2.69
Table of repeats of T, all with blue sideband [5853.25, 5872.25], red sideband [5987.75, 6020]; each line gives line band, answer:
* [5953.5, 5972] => 0.2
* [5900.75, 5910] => 0.6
